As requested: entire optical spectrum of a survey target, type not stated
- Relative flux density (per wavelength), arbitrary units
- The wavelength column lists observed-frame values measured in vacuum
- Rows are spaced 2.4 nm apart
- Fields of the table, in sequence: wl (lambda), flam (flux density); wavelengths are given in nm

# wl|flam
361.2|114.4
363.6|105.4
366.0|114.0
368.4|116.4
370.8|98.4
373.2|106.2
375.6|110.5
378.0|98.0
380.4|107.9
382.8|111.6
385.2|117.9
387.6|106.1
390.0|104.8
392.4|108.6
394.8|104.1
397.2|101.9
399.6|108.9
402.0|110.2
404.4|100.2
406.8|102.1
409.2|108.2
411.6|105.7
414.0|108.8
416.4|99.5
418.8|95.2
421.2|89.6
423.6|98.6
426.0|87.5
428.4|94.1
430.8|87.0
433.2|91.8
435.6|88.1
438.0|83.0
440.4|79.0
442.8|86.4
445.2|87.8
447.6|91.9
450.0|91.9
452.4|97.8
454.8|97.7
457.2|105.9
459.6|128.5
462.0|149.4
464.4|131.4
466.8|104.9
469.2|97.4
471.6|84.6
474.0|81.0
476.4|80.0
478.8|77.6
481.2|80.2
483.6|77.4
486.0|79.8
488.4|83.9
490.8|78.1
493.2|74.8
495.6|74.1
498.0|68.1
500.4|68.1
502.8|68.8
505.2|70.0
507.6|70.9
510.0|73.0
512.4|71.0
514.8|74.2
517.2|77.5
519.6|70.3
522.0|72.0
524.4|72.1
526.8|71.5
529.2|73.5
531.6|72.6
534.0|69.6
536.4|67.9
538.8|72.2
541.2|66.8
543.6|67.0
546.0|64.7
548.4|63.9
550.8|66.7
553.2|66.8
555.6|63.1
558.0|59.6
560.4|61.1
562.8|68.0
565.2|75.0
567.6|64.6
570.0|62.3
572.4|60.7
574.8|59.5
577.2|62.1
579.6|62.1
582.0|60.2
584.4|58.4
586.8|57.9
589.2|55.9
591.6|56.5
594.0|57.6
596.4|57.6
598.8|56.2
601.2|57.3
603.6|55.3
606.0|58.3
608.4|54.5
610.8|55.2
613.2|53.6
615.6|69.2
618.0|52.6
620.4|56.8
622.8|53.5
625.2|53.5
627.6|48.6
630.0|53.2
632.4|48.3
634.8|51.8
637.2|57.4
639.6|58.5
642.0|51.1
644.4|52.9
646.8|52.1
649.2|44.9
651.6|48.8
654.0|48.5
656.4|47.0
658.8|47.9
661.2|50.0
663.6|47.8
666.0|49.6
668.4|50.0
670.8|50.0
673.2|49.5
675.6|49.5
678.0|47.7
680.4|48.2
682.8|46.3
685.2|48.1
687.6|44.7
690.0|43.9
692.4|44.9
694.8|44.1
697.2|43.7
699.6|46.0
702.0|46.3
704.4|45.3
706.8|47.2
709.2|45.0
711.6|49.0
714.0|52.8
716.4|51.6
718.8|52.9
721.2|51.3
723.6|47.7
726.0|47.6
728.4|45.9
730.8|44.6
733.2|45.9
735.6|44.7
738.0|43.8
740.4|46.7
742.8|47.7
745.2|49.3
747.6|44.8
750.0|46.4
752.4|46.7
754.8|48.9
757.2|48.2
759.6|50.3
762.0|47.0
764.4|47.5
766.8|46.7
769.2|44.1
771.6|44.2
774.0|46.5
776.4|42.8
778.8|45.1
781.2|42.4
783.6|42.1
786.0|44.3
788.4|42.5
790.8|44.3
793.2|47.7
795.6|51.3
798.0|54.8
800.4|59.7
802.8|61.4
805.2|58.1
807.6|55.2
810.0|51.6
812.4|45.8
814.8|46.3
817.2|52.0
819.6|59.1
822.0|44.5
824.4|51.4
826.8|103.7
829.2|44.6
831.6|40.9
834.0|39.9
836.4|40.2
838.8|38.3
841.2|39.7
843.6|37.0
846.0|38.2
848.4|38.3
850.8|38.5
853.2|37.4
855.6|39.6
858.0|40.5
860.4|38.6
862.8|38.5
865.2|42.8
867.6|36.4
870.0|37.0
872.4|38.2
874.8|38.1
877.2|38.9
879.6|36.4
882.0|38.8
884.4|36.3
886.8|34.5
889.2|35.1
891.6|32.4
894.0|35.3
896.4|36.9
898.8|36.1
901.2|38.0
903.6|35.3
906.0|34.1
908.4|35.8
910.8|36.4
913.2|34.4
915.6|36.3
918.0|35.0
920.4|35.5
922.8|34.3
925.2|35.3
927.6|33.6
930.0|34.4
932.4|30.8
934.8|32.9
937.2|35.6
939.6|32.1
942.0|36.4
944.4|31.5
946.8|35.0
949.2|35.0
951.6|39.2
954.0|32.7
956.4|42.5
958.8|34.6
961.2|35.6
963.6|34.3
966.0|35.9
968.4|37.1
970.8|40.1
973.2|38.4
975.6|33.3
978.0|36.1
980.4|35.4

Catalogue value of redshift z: 0.65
